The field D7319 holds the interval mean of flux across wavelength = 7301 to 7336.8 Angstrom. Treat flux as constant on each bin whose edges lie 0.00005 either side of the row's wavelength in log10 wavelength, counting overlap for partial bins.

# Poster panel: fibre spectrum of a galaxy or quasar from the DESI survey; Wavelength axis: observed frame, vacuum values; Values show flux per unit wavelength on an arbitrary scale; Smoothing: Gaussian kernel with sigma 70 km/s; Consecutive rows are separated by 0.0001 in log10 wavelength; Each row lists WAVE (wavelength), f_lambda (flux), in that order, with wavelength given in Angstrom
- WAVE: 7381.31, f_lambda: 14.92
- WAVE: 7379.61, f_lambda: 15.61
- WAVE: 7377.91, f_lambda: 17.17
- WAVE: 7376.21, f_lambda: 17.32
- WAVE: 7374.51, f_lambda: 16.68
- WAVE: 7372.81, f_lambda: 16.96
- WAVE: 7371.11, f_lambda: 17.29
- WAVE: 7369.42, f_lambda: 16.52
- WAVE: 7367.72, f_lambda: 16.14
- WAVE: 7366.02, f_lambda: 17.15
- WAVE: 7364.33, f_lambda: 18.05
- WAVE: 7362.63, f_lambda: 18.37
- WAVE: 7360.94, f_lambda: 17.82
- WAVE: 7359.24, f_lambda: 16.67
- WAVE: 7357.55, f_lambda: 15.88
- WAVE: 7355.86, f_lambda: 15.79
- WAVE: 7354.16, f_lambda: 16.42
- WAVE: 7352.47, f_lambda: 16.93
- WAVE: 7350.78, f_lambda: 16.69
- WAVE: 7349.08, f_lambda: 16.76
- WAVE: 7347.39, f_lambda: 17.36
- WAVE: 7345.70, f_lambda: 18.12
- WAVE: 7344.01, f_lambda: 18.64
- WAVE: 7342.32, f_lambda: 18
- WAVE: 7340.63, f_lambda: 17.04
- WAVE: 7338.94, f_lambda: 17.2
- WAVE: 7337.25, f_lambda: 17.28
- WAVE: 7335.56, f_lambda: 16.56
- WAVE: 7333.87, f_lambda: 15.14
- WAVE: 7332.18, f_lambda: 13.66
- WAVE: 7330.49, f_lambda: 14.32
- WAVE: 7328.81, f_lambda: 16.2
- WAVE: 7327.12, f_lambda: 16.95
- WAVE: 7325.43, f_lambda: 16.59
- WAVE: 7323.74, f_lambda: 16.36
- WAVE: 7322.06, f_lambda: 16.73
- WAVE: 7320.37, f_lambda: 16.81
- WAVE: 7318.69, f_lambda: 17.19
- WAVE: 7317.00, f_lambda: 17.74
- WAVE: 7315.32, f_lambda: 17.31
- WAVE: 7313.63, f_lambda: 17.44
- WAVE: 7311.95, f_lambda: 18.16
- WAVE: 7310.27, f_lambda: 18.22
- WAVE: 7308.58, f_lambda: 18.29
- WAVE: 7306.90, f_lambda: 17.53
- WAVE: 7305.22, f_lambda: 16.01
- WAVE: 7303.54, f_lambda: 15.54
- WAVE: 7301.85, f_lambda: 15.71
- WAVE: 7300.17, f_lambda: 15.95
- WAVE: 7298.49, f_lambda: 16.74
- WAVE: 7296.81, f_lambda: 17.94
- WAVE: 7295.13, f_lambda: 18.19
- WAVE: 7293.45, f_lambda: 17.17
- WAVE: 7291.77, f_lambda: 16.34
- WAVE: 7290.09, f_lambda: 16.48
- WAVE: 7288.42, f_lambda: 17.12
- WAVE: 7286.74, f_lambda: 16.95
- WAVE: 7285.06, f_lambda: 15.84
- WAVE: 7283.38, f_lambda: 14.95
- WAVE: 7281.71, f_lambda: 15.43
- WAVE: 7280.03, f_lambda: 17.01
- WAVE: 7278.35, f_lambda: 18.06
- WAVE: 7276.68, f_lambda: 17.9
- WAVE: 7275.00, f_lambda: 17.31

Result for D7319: 16.6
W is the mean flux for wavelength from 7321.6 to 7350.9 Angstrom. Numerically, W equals 16.6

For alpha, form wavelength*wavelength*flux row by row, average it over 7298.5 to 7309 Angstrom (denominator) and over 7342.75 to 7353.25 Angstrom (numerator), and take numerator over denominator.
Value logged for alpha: 1.07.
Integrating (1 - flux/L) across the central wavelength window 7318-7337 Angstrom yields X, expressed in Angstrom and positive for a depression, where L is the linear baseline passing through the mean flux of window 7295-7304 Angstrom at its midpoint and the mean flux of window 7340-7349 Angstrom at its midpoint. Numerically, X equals 1.37 Angstrom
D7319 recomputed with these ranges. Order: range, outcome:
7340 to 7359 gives 17.1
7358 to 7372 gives 17.2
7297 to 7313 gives 17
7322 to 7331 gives 16.2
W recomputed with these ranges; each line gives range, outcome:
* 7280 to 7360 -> 16.7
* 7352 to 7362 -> 16.6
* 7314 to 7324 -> 17.1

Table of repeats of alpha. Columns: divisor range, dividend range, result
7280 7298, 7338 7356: 1.05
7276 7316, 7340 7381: 1.02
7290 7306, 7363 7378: 1.05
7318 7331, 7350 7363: 1.03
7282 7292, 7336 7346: 1.10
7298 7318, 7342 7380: 1.01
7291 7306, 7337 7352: 1.06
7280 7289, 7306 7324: 1.09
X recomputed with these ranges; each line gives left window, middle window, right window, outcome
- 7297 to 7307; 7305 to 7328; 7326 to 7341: -1.60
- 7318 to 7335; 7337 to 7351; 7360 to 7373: -0.79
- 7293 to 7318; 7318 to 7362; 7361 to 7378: 1.35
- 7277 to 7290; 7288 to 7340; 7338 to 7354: 0.64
